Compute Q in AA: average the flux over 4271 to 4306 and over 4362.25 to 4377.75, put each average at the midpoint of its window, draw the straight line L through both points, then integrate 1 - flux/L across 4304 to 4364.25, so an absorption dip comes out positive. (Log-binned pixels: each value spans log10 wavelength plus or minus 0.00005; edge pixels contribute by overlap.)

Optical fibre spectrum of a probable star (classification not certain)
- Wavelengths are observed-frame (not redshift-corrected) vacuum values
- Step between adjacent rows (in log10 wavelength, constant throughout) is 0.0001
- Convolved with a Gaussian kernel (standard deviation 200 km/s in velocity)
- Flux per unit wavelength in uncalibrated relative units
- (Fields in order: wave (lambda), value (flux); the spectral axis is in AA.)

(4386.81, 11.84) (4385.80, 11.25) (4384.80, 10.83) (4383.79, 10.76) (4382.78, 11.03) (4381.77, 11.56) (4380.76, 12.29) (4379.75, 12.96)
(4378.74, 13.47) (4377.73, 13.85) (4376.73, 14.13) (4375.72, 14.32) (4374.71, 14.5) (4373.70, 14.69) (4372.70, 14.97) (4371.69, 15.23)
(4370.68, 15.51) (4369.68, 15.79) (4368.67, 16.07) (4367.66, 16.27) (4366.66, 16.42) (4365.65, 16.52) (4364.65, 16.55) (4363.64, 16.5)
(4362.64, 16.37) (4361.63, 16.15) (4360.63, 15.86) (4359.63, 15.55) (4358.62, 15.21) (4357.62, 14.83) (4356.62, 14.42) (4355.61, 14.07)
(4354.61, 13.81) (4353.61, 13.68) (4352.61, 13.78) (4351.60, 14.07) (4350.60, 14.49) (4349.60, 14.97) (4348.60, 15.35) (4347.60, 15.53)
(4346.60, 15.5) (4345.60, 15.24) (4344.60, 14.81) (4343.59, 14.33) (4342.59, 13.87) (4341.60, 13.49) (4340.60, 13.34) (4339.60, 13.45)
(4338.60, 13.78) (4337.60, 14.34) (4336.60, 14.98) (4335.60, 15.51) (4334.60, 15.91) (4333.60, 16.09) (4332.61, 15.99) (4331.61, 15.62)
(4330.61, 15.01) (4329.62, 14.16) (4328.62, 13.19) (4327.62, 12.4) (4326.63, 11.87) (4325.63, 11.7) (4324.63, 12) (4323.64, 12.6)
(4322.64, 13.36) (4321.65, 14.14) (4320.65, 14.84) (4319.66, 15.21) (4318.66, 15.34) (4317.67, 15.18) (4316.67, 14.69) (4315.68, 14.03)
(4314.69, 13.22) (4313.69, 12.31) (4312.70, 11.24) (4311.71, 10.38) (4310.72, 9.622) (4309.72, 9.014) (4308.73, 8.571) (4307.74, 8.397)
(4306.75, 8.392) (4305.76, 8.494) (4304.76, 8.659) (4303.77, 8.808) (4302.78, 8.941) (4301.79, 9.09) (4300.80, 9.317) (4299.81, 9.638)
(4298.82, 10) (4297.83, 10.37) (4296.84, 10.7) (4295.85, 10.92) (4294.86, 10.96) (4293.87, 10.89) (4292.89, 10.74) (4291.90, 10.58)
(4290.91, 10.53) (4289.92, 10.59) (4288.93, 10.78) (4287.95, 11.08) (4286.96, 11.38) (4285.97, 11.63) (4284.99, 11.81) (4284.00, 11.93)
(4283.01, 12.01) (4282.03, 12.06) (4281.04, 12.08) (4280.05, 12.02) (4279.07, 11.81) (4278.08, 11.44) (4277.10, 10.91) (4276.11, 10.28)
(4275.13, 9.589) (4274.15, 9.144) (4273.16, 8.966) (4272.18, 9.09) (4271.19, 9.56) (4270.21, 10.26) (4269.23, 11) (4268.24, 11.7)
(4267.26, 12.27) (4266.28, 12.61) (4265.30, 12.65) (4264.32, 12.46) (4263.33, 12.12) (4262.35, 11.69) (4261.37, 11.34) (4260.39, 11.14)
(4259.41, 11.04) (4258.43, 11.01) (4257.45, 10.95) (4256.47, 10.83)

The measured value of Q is -1.3 AA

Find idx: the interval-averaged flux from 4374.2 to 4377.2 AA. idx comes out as 14.3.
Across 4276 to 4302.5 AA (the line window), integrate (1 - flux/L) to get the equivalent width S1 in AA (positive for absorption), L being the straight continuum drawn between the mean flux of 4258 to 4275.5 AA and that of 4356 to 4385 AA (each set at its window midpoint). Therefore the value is 1.83 AA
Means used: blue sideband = 11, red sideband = 14.6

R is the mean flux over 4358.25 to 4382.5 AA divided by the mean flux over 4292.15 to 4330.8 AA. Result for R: 1.31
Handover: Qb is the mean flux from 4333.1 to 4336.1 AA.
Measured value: 15.9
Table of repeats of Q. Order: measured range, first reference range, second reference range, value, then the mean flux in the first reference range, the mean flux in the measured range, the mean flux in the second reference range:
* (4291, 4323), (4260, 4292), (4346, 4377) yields 3.95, 11.2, 11.1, 15.2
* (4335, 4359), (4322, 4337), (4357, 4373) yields 0.75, 14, 14.5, 15.9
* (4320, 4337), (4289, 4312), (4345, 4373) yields -2.29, 9.73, 14.1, 15.3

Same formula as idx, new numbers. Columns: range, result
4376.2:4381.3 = 13.3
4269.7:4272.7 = 9.65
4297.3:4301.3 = 9.84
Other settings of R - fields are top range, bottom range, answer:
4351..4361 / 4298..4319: 1.37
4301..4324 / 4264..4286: 1.03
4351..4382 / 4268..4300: 1.37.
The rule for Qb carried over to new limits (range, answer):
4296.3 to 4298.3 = 10.5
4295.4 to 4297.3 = 10.8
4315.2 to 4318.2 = 14.7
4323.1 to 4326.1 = 12.1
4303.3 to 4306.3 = 8.63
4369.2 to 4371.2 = 15.7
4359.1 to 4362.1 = 15.9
